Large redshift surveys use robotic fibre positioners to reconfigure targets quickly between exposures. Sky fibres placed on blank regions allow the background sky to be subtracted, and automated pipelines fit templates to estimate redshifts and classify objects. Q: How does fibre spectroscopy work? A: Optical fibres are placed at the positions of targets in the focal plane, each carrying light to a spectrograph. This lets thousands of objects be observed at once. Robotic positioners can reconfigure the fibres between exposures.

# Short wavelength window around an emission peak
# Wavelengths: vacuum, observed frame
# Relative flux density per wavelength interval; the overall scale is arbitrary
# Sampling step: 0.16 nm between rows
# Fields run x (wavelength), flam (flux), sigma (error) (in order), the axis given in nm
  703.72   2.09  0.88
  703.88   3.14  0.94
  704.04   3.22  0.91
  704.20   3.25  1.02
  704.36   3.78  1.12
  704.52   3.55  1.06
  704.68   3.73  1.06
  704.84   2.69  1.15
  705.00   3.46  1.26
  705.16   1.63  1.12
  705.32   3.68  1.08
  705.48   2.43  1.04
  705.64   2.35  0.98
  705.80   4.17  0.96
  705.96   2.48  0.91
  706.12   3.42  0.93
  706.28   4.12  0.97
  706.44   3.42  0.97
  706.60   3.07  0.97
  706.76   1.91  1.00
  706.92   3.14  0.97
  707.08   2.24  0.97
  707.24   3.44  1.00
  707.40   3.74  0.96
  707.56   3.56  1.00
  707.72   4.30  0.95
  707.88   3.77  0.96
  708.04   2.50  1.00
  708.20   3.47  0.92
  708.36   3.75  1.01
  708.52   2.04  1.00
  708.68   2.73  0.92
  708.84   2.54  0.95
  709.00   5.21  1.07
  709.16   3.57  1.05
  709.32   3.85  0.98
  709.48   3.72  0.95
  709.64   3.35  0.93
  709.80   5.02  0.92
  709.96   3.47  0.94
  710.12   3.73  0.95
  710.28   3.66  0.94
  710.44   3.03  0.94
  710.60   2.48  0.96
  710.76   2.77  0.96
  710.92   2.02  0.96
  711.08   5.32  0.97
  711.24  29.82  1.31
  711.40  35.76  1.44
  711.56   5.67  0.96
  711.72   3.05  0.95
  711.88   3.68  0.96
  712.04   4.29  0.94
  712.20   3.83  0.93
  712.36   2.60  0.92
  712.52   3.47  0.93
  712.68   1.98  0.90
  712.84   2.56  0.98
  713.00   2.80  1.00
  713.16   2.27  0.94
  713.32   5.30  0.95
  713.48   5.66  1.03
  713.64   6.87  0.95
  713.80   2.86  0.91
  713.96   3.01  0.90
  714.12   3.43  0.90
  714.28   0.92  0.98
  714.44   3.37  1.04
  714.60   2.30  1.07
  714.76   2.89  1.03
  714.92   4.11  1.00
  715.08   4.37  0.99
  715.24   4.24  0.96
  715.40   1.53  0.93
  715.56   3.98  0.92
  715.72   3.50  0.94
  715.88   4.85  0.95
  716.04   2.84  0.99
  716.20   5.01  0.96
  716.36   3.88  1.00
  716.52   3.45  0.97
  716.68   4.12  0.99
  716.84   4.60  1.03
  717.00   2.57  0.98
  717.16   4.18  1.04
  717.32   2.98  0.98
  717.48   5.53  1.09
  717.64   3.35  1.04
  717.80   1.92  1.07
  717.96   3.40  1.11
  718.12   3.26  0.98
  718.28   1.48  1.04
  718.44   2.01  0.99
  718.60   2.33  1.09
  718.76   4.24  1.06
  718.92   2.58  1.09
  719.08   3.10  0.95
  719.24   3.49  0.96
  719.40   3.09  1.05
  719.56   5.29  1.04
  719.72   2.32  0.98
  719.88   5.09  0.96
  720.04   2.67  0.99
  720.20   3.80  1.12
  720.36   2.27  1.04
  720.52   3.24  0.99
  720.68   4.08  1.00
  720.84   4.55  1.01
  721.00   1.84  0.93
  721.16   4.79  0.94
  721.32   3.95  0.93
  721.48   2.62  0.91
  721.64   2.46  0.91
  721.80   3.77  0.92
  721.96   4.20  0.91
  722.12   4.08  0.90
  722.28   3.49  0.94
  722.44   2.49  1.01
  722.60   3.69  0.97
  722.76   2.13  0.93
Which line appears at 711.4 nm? H-alpha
